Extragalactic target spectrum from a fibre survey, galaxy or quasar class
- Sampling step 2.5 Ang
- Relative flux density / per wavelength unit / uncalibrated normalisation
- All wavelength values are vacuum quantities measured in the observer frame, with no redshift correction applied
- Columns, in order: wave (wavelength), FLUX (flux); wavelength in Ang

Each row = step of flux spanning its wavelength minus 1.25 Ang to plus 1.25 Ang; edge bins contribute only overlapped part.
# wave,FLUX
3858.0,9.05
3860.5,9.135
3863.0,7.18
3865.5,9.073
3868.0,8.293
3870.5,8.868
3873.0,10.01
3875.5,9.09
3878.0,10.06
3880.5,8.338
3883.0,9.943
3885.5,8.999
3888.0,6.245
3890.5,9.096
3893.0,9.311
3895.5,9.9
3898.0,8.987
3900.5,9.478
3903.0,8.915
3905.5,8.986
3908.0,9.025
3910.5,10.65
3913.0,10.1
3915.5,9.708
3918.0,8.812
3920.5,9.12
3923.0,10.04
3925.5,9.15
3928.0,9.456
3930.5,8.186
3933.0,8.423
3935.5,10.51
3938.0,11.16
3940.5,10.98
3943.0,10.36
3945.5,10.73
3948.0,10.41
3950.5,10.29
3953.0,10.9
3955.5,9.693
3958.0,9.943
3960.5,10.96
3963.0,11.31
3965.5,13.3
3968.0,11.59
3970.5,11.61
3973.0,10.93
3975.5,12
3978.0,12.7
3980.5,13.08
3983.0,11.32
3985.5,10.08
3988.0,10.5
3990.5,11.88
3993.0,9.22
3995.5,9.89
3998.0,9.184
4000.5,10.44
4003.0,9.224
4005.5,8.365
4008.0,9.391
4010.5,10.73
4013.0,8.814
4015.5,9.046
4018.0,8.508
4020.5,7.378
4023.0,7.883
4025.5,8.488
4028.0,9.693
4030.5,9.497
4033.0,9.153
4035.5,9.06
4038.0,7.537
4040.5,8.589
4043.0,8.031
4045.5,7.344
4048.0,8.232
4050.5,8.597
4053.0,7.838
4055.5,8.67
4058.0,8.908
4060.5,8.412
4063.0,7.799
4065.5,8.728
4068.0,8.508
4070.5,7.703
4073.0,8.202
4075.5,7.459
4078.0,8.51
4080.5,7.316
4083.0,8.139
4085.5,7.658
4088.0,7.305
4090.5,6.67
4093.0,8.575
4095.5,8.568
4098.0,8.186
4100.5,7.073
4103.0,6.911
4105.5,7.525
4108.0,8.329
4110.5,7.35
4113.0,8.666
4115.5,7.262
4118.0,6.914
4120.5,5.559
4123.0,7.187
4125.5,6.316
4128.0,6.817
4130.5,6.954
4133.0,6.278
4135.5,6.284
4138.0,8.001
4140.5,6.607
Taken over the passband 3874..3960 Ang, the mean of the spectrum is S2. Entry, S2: 9.57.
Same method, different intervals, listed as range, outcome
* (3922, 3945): 9.83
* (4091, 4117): 7.8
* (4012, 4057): 8.46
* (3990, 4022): 9.32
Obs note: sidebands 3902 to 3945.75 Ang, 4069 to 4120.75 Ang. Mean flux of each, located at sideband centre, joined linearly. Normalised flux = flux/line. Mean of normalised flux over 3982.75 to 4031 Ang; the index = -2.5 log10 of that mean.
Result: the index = -0.09 mag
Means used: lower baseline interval 9.66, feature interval 9.44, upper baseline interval 7.66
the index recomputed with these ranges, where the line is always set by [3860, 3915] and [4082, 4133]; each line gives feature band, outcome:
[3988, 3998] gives -0.23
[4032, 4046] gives -0.06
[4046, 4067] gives -0.08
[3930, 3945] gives -0.16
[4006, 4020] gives -0.13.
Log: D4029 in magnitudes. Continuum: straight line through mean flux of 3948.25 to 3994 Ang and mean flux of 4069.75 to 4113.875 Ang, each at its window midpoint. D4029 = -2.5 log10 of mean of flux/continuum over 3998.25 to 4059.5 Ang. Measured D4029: 0.10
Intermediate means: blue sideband 11.2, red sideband 7.78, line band 8.73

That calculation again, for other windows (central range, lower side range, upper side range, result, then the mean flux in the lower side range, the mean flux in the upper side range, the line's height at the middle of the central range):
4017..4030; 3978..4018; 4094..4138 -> 0.12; 10.1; 7.22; 9.49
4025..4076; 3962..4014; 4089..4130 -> 0.07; 10.7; 7.36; 9.01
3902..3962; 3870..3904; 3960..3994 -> 0.05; 9.09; 11.5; 10.3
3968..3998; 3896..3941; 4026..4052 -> -0.23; 9.52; 8.56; 9.01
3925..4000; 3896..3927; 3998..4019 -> -0.14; 9.43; 9.32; 9.37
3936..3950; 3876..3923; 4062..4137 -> -0.21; 9.22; 7.49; 8.85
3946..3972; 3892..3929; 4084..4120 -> -0.22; 9.44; 7.6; 8.98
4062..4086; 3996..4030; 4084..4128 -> -0.01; 9.04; 7.4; 7.97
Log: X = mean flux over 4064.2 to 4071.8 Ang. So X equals 8.31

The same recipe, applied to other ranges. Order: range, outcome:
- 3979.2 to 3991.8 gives 11.4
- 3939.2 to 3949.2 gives 10.6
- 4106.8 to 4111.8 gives 7.84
